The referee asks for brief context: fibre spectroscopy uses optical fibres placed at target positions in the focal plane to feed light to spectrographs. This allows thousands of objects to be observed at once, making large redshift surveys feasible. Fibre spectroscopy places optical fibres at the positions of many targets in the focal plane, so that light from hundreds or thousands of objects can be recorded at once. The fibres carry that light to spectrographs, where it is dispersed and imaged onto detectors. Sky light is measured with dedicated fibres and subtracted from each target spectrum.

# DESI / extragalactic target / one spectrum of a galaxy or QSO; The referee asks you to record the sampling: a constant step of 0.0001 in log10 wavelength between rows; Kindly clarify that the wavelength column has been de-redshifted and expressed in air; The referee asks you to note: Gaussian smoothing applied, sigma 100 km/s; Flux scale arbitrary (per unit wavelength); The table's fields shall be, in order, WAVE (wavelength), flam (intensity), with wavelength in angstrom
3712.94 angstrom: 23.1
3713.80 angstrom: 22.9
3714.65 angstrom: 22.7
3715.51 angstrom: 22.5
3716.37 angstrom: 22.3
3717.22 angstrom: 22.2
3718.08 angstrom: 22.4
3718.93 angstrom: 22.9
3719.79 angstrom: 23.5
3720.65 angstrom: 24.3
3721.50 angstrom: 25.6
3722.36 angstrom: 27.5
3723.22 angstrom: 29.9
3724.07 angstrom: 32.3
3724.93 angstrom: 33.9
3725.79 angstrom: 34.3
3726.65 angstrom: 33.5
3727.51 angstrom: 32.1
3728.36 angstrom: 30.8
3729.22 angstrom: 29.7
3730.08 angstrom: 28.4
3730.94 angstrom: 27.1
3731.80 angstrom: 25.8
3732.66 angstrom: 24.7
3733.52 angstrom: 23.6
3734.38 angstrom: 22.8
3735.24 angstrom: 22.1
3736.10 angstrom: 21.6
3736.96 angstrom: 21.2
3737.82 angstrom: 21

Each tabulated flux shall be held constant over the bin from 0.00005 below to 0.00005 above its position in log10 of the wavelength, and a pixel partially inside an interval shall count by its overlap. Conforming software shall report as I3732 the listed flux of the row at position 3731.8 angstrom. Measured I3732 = 25.8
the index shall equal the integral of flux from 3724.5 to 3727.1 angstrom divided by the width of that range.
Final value 33.8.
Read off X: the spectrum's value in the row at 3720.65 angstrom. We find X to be 24.3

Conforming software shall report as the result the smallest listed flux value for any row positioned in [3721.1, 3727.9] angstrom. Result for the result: 25.6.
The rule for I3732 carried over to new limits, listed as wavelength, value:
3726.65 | 33.5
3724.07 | 32.3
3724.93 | 33.9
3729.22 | 29.7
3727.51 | 32.1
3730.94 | 27.1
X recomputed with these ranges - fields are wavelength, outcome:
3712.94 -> 23.1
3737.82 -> 21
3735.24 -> 22.1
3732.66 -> 24.7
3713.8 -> 22.9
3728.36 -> 30.8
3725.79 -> 34.3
